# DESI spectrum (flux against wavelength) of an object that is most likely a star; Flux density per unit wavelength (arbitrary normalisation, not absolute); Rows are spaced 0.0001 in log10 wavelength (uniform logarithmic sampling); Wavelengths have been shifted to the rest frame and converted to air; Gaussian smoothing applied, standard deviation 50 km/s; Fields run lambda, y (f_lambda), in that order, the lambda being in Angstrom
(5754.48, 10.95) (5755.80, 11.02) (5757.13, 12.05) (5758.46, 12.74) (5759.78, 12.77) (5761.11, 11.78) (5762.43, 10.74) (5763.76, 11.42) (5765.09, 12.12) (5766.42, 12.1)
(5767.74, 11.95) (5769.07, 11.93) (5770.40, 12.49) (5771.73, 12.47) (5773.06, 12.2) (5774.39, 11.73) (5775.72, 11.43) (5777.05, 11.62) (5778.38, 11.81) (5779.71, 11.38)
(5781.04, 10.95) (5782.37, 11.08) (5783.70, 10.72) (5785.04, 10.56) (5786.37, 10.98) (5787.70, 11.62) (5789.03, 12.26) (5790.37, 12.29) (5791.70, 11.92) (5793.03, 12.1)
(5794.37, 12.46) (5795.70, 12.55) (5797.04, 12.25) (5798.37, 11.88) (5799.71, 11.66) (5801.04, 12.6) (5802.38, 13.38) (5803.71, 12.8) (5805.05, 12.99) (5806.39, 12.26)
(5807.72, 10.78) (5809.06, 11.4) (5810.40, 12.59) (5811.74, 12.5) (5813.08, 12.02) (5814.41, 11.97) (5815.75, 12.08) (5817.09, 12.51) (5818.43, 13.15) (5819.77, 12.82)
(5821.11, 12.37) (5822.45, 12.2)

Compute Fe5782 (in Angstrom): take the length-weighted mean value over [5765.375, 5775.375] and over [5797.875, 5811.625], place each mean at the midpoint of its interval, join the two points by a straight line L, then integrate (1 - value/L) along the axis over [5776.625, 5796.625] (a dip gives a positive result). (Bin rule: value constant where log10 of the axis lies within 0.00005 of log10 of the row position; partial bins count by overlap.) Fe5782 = 0.89 Angstrom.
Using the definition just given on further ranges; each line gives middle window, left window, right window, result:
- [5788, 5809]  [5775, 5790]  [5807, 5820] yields -0.9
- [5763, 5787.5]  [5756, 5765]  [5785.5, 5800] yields 0.7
